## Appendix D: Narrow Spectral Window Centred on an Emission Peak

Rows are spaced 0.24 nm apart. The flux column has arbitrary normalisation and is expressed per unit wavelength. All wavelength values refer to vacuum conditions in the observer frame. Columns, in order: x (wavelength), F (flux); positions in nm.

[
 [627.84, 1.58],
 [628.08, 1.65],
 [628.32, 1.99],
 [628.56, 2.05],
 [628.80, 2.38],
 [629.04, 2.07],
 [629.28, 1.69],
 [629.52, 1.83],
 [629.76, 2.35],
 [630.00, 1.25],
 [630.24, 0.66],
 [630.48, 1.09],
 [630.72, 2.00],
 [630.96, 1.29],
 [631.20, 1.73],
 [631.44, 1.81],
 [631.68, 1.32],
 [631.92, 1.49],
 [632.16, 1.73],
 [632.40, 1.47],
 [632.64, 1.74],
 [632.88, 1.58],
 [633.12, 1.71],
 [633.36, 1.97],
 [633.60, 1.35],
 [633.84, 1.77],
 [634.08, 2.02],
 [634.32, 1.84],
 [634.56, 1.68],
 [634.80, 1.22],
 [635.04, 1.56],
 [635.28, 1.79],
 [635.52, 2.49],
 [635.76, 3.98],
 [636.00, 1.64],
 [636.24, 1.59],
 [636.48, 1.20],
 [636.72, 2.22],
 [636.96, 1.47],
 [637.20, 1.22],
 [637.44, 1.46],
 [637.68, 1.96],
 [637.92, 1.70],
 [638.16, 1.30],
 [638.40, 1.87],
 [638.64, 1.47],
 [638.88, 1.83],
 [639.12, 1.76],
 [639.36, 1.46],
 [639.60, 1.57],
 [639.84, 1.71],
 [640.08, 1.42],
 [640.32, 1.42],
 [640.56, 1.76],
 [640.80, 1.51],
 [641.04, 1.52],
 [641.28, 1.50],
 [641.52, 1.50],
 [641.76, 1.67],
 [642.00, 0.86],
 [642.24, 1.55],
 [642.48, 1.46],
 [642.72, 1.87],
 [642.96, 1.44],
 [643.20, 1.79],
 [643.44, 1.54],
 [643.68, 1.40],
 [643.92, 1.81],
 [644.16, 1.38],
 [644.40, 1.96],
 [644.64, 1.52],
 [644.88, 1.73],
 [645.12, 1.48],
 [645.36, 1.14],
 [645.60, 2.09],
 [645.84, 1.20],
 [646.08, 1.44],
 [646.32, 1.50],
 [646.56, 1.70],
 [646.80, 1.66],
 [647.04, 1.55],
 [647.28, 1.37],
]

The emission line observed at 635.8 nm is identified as [O III]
